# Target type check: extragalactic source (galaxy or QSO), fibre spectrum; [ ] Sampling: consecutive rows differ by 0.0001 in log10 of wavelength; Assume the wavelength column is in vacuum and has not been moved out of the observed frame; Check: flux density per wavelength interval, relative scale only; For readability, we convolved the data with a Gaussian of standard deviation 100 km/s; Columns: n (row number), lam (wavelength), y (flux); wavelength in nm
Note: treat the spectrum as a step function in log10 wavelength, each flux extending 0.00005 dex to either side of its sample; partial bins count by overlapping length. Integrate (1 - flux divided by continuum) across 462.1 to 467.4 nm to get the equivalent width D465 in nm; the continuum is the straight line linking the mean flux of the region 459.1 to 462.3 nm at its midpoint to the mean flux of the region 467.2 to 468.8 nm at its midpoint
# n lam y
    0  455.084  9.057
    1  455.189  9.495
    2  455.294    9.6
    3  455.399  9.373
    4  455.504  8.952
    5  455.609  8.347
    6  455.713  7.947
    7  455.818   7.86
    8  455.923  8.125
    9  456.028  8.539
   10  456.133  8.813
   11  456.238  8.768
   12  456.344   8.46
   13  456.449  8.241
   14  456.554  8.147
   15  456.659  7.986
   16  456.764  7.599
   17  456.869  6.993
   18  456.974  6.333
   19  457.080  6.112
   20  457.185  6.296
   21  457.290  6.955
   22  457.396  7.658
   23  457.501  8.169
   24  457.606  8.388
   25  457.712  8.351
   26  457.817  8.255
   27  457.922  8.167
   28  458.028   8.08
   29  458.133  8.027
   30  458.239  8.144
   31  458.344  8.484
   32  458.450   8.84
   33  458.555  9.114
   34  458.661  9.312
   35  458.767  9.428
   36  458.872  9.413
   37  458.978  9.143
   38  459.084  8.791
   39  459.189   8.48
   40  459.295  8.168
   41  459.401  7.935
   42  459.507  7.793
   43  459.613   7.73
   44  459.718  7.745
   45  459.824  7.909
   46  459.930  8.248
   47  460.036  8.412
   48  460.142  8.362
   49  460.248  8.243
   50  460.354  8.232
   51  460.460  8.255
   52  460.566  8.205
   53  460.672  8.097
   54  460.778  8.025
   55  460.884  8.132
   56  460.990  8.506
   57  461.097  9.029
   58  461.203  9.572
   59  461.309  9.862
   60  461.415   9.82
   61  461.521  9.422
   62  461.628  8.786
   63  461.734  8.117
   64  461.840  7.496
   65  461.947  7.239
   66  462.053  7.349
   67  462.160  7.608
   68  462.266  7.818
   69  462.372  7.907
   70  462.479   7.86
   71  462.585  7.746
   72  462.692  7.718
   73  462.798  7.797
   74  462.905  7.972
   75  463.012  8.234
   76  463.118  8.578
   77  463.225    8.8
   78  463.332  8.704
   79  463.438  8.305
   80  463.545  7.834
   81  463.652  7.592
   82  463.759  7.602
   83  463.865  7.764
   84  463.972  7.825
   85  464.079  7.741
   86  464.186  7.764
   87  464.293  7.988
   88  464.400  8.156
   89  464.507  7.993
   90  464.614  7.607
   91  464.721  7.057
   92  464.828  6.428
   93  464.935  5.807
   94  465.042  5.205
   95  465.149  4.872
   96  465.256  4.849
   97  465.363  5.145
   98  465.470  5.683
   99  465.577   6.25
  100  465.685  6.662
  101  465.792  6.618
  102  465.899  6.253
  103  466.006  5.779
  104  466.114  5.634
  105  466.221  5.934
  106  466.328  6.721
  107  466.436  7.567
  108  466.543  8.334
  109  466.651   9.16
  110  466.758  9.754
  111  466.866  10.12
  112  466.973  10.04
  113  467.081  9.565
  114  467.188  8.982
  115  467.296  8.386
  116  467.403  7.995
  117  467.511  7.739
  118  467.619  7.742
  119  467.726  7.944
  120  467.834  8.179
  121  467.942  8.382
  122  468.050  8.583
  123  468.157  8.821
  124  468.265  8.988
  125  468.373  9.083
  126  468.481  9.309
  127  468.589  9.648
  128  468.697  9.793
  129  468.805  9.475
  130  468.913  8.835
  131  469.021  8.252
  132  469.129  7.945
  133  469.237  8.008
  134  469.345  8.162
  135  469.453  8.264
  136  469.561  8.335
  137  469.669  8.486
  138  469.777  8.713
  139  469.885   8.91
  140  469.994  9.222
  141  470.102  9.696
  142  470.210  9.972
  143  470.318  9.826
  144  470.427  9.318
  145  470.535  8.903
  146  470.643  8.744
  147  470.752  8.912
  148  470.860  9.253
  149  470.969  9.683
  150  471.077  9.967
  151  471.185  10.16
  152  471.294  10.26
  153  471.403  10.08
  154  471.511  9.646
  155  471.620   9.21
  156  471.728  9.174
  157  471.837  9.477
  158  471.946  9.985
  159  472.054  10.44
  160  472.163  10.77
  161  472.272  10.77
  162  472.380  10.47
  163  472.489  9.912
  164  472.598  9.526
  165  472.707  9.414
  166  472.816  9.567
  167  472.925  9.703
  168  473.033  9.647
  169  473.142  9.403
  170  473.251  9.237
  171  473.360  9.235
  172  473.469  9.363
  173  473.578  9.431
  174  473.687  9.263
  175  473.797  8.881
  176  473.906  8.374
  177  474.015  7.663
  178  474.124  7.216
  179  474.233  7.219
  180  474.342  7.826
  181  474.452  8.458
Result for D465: 0.61 nm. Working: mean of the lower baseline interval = 8.3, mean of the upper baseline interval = 8.65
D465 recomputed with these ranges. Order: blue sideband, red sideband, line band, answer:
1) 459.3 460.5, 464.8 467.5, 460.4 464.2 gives -0.24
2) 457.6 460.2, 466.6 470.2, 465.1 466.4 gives 0.42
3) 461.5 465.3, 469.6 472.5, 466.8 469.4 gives 0.02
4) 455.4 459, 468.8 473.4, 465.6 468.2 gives 0.31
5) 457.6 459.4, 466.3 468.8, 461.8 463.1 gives 0.14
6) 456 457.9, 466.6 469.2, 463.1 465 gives 0.17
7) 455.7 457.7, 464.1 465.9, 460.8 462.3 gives -0.31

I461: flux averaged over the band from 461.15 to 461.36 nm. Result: 9.73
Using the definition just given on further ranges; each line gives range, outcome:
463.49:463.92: 7.7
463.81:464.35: 7.82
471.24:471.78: 9.68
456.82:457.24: 6.43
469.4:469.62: 8.31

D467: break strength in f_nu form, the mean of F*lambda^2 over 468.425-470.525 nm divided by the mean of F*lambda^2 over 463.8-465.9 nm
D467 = 1.4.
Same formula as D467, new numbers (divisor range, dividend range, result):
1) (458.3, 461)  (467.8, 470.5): 1.10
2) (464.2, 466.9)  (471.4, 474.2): 1.42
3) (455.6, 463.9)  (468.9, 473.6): 1.20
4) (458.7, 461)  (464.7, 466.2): 0.72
